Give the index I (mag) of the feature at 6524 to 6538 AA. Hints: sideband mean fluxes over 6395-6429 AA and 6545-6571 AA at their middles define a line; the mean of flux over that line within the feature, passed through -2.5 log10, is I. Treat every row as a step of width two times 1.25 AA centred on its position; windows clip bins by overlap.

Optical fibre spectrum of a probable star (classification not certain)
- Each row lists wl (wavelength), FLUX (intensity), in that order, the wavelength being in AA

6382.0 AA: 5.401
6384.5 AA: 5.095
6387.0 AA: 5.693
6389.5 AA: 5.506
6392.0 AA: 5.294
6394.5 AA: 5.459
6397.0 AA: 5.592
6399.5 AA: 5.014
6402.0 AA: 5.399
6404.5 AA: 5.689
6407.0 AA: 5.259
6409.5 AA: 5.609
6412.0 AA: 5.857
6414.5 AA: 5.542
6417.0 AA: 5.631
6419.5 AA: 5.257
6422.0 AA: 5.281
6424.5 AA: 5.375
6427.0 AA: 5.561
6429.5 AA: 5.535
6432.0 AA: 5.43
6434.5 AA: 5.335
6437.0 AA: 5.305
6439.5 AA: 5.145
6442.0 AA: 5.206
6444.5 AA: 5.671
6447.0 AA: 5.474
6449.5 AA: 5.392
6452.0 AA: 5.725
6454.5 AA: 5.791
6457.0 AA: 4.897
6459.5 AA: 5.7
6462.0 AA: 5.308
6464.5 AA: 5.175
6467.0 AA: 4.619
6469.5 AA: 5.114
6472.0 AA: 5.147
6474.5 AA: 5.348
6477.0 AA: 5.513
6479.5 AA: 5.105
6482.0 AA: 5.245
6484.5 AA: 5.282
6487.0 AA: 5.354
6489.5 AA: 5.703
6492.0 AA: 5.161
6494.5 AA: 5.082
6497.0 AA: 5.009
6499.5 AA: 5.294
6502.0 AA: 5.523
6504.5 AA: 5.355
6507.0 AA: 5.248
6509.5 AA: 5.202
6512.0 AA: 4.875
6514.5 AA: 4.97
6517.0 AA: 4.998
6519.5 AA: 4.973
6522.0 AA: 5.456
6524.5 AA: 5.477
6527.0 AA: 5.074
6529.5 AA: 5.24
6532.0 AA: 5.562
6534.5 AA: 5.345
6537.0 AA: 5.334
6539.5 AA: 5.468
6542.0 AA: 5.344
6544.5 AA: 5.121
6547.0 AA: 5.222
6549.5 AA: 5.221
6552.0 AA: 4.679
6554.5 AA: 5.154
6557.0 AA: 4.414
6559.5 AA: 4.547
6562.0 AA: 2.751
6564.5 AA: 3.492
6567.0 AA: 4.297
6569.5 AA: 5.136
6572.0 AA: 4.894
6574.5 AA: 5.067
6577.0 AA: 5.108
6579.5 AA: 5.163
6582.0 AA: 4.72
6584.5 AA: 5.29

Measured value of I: -0.14 mag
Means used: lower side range 5.47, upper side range 4.51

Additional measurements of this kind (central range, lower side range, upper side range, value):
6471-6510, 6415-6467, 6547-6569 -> -0.07 mag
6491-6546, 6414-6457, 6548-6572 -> -0.10 mag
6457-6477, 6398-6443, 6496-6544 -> 0.03 mag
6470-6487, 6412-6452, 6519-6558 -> 0.01 mag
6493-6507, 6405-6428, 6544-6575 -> -0.06 mag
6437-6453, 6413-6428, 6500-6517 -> -0.01 mag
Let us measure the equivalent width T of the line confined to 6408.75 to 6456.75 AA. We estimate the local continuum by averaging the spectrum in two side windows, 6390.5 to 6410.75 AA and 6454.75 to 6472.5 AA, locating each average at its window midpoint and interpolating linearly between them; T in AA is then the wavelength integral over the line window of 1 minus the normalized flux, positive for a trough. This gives -1.59 AA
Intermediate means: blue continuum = 5.42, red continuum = 5.17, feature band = 5.47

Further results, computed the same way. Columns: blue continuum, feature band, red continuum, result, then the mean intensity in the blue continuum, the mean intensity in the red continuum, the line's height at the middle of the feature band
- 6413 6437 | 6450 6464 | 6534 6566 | -0.5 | 5.44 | 4.76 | 5.26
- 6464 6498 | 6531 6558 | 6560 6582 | -2.6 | 5.21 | 4.5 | 4.71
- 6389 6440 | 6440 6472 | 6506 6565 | -0.3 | 5.44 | 4.98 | 5.28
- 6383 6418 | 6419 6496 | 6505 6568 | -1.2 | 5.47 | 4.95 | 5.25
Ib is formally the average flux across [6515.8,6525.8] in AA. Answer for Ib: 5.23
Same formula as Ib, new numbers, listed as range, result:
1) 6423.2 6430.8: 5.49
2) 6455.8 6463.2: 5.3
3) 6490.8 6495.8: 5.12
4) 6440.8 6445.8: 5.44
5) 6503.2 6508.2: 5.3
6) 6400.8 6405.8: 5.54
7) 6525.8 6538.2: 5.31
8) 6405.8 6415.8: 5.57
